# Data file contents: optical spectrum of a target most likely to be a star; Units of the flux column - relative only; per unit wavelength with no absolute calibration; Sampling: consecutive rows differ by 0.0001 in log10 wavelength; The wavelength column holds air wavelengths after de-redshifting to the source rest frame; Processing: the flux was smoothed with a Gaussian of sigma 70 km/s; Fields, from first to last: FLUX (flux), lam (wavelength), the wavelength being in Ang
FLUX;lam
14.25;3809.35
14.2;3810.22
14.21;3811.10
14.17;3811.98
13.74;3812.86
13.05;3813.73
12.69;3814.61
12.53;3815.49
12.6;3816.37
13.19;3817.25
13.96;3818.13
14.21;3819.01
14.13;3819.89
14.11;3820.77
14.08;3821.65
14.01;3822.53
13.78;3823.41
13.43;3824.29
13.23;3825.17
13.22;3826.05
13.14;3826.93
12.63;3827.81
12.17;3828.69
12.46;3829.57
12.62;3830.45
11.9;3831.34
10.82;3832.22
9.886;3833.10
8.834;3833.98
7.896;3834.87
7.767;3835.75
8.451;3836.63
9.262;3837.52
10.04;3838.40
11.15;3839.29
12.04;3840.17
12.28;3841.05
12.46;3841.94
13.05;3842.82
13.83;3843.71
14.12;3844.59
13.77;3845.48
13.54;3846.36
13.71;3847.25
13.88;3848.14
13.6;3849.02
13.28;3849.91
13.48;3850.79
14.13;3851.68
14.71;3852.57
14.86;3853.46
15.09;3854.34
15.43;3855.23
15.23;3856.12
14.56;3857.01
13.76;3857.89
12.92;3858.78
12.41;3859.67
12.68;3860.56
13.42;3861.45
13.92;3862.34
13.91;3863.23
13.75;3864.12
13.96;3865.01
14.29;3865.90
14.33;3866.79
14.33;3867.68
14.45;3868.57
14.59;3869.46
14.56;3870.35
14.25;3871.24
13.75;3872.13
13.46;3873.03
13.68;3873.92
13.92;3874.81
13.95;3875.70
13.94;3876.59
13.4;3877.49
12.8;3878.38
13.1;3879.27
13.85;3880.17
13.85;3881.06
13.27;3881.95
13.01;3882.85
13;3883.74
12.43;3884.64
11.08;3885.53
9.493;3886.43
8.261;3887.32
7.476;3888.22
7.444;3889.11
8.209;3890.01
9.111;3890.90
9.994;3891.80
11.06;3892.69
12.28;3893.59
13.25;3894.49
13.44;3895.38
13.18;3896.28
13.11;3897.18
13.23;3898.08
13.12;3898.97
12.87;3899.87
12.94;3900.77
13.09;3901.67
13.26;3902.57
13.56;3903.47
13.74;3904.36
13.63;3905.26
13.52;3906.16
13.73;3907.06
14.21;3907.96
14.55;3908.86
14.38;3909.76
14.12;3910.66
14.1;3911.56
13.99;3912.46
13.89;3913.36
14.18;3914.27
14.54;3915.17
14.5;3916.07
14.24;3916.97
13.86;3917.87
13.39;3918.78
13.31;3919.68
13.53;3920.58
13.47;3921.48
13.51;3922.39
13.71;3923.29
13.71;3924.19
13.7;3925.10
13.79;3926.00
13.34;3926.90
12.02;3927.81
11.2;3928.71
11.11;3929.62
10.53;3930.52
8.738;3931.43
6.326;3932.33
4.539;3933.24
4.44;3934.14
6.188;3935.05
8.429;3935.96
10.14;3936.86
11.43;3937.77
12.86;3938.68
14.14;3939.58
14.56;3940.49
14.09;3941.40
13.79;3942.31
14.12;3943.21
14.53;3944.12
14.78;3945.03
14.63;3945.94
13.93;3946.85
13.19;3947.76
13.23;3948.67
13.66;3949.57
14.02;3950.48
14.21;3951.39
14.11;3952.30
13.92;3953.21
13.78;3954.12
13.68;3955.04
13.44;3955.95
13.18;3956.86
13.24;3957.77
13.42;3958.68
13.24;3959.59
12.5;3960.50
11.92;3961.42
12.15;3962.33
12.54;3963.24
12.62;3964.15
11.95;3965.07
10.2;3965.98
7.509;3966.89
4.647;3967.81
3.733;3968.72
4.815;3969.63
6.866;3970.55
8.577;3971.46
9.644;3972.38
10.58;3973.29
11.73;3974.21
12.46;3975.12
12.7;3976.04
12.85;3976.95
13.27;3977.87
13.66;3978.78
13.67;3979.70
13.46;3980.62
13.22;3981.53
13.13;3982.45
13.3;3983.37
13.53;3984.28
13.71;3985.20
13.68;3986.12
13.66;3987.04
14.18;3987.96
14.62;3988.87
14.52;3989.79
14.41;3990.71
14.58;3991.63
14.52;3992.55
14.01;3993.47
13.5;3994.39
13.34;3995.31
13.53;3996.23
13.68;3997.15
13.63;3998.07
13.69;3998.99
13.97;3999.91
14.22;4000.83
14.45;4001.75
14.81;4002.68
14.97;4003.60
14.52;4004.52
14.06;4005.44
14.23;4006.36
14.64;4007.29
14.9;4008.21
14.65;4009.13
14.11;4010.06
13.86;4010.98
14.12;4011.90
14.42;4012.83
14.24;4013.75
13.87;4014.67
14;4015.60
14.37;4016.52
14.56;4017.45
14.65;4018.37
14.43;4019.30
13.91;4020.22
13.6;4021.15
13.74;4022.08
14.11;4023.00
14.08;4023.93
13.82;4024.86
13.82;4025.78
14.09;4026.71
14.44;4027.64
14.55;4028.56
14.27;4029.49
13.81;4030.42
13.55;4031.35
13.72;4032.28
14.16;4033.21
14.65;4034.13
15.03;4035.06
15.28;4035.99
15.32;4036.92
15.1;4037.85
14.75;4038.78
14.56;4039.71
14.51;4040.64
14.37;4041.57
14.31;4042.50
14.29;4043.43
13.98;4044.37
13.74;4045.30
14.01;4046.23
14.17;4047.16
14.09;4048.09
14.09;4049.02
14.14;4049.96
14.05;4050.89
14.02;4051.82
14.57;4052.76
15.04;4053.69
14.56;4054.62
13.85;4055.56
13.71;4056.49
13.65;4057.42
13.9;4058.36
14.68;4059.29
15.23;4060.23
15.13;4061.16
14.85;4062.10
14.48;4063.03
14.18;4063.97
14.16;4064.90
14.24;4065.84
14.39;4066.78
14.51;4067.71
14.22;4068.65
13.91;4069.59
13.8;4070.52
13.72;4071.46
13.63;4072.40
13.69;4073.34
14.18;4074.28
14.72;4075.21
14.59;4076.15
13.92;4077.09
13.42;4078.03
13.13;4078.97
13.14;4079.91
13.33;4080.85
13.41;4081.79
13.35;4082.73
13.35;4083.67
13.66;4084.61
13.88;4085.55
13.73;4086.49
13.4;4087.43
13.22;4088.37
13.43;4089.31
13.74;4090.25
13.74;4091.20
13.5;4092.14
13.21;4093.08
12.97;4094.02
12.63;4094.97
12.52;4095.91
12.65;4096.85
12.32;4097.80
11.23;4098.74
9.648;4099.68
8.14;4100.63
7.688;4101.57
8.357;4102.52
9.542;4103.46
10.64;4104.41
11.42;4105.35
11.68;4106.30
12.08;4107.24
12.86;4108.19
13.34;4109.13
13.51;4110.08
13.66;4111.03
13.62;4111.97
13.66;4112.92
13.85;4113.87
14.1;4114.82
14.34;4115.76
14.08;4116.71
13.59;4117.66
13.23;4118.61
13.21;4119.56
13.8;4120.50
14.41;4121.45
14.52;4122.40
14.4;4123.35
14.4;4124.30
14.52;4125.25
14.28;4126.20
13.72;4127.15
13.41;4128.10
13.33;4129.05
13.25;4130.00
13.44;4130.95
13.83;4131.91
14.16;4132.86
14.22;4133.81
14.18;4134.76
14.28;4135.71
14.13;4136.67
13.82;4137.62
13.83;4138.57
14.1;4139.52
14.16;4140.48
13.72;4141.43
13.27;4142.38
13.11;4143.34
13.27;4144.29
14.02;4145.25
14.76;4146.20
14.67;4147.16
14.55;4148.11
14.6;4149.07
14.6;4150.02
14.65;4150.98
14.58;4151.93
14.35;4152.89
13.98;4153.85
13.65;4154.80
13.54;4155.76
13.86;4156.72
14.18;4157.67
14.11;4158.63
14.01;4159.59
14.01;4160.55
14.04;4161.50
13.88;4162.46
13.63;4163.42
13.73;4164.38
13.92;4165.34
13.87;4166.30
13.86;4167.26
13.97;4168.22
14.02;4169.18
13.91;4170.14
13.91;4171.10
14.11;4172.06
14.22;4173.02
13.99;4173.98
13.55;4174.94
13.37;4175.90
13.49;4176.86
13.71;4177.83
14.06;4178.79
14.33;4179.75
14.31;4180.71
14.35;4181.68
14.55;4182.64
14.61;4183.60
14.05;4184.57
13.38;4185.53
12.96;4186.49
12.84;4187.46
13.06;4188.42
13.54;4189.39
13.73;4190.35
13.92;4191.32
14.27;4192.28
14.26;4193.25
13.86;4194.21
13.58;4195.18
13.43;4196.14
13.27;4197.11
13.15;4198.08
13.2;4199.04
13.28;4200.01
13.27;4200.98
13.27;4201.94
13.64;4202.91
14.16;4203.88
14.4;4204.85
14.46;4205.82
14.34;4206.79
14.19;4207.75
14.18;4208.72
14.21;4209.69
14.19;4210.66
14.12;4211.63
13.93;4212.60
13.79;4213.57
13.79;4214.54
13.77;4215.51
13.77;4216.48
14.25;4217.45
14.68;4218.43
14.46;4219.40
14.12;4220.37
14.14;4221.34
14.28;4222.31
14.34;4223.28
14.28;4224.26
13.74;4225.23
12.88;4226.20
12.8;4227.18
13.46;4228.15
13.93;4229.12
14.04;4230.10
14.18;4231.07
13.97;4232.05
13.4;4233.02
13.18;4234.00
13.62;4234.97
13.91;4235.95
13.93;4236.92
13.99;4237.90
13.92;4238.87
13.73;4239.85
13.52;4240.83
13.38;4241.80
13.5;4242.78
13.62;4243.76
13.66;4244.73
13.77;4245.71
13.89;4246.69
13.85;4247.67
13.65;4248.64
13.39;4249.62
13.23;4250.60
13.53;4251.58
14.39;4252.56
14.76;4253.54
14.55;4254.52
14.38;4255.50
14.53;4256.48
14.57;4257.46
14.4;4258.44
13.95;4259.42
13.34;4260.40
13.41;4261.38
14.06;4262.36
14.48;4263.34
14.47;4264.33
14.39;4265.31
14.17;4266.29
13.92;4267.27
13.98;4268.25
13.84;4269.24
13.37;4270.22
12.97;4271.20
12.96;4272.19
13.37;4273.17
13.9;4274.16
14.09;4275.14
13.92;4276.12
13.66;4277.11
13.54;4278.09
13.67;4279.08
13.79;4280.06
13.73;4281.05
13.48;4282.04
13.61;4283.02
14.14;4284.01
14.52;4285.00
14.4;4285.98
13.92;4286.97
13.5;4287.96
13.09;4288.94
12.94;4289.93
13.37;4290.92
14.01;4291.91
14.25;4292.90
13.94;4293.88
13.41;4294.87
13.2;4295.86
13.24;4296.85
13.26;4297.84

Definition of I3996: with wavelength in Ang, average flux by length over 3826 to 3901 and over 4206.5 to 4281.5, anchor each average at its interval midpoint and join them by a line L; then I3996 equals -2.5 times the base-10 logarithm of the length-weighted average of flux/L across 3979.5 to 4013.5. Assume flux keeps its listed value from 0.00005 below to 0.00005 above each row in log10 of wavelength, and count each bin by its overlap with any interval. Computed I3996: -0.080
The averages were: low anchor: 12.6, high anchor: 13.9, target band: 14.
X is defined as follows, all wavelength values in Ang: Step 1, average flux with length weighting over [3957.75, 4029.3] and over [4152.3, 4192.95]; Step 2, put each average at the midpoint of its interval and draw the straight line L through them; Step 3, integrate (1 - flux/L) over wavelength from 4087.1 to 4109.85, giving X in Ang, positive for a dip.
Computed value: 2.85 Ang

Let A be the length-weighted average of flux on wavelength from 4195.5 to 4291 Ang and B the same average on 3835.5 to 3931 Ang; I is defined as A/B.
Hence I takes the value 1.06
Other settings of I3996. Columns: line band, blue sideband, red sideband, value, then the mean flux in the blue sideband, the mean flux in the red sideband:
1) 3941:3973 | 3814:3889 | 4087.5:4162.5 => 0.09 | 12.9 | 13.3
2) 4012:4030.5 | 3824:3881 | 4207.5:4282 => -0.06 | 13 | 13.9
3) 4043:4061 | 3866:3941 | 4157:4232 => -0.08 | 12.5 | 13.9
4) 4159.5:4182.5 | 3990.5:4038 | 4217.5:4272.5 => 0.00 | 14.2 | 13.9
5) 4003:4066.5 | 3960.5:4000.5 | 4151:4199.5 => -0.14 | 12.2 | 13.9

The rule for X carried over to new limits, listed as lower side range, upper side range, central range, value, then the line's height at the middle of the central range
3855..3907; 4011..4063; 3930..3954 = 2.8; 13.4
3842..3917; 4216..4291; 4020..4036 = -0.8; 13.5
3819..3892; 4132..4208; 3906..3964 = 0.9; 13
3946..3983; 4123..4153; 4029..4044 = -2.0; 12.8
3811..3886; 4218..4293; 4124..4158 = -0.9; 13.6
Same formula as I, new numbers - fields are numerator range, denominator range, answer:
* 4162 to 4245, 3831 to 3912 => 1.08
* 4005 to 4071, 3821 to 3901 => 1.13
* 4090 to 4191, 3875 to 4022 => 1.06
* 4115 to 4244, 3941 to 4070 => 1.02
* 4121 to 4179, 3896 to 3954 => 1.09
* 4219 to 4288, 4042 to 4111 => 1.04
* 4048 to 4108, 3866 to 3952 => 1.04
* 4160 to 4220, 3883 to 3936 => 1.15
